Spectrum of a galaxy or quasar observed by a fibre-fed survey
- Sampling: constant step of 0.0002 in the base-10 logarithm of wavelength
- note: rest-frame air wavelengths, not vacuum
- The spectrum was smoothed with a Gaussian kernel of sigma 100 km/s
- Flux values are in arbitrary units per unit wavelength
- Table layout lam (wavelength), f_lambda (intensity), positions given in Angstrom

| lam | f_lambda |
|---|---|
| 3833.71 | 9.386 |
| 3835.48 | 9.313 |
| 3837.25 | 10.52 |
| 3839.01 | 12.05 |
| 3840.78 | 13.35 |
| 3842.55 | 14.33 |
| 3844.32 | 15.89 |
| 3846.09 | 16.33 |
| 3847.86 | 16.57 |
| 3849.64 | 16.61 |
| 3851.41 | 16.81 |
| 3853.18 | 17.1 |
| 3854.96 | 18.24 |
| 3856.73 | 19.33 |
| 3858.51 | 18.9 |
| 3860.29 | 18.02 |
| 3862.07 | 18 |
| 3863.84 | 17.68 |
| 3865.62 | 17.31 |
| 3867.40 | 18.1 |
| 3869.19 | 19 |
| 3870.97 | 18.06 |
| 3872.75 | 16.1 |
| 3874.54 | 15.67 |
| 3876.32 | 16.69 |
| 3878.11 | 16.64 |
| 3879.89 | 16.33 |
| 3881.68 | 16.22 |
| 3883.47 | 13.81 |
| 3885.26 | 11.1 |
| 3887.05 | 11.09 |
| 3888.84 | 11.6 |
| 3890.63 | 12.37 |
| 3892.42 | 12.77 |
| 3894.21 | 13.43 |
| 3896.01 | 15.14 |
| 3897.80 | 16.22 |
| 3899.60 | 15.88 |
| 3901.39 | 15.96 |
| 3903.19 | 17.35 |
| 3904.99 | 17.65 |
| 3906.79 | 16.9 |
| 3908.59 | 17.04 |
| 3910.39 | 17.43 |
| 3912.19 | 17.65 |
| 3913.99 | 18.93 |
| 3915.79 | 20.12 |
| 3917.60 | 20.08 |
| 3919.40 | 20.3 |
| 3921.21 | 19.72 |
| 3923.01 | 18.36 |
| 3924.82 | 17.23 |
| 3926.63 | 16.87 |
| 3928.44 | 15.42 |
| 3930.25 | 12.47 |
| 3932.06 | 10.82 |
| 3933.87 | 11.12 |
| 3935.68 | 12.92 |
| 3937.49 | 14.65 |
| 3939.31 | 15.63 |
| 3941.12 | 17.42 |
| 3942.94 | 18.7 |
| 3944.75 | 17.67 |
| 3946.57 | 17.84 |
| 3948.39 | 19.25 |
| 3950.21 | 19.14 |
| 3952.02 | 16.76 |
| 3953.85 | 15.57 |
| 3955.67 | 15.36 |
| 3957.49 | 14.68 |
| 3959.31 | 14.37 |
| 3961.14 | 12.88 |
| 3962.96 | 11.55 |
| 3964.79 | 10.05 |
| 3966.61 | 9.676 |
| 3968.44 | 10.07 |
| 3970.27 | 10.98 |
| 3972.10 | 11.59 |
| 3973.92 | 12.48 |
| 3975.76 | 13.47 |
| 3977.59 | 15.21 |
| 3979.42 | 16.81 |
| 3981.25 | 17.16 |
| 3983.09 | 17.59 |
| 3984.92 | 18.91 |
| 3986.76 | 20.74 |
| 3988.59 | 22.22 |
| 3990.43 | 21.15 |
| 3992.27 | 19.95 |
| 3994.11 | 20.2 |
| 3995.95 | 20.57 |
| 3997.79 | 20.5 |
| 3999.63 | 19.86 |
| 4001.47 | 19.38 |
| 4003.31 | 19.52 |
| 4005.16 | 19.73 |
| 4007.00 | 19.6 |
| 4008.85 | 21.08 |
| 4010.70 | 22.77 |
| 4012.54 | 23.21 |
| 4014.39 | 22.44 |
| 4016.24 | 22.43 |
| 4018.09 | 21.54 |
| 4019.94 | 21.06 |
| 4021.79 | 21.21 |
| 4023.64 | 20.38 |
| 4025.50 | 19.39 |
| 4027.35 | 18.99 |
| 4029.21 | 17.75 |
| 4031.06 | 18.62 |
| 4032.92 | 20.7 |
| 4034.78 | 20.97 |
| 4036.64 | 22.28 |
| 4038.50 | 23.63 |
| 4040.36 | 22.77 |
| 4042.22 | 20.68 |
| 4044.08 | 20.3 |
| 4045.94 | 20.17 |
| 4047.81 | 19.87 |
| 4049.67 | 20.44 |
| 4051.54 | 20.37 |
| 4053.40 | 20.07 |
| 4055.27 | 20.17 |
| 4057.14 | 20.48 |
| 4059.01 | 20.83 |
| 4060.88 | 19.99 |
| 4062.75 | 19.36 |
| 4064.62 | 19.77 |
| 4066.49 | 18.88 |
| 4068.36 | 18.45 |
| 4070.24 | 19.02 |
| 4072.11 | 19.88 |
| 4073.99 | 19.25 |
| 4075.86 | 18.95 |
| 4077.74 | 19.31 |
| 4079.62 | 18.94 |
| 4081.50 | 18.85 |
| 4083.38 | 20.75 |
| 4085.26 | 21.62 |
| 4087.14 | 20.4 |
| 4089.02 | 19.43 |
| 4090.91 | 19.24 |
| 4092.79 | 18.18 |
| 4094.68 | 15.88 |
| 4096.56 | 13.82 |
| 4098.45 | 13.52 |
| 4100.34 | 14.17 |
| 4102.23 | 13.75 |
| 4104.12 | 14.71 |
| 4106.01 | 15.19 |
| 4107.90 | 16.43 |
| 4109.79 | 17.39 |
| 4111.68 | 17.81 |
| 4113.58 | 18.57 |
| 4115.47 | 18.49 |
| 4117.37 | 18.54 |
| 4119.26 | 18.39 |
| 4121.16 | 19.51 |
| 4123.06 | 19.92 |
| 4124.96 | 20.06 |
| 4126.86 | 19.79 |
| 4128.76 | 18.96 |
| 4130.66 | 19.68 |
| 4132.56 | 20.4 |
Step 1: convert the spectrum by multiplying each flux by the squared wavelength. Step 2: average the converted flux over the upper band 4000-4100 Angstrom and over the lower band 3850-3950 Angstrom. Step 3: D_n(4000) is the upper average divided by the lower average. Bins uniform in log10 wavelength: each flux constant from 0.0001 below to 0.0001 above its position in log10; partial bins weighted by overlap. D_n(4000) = 1.30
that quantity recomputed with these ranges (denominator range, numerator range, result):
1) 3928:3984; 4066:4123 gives 1.33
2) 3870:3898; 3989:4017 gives 1.52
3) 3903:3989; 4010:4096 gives 1.34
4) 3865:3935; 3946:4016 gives 1.13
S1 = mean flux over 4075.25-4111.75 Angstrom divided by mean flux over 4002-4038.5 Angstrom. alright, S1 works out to 0.8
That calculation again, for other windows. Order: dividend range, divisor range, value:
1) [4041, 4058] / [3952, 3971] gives 1.60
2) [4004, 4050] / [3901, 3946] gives 1.25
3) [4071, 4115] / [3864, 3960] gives 1.09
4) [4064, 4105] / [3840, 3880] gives 1.06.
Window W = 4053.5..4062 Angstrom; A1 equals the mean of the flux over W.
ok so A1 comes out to 20.3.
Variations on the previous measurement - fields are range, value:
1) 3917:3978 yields 15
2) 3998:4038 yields 20.6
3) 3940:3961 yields 16.8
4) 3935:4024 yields 17.5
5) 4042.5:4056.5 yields 20.2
